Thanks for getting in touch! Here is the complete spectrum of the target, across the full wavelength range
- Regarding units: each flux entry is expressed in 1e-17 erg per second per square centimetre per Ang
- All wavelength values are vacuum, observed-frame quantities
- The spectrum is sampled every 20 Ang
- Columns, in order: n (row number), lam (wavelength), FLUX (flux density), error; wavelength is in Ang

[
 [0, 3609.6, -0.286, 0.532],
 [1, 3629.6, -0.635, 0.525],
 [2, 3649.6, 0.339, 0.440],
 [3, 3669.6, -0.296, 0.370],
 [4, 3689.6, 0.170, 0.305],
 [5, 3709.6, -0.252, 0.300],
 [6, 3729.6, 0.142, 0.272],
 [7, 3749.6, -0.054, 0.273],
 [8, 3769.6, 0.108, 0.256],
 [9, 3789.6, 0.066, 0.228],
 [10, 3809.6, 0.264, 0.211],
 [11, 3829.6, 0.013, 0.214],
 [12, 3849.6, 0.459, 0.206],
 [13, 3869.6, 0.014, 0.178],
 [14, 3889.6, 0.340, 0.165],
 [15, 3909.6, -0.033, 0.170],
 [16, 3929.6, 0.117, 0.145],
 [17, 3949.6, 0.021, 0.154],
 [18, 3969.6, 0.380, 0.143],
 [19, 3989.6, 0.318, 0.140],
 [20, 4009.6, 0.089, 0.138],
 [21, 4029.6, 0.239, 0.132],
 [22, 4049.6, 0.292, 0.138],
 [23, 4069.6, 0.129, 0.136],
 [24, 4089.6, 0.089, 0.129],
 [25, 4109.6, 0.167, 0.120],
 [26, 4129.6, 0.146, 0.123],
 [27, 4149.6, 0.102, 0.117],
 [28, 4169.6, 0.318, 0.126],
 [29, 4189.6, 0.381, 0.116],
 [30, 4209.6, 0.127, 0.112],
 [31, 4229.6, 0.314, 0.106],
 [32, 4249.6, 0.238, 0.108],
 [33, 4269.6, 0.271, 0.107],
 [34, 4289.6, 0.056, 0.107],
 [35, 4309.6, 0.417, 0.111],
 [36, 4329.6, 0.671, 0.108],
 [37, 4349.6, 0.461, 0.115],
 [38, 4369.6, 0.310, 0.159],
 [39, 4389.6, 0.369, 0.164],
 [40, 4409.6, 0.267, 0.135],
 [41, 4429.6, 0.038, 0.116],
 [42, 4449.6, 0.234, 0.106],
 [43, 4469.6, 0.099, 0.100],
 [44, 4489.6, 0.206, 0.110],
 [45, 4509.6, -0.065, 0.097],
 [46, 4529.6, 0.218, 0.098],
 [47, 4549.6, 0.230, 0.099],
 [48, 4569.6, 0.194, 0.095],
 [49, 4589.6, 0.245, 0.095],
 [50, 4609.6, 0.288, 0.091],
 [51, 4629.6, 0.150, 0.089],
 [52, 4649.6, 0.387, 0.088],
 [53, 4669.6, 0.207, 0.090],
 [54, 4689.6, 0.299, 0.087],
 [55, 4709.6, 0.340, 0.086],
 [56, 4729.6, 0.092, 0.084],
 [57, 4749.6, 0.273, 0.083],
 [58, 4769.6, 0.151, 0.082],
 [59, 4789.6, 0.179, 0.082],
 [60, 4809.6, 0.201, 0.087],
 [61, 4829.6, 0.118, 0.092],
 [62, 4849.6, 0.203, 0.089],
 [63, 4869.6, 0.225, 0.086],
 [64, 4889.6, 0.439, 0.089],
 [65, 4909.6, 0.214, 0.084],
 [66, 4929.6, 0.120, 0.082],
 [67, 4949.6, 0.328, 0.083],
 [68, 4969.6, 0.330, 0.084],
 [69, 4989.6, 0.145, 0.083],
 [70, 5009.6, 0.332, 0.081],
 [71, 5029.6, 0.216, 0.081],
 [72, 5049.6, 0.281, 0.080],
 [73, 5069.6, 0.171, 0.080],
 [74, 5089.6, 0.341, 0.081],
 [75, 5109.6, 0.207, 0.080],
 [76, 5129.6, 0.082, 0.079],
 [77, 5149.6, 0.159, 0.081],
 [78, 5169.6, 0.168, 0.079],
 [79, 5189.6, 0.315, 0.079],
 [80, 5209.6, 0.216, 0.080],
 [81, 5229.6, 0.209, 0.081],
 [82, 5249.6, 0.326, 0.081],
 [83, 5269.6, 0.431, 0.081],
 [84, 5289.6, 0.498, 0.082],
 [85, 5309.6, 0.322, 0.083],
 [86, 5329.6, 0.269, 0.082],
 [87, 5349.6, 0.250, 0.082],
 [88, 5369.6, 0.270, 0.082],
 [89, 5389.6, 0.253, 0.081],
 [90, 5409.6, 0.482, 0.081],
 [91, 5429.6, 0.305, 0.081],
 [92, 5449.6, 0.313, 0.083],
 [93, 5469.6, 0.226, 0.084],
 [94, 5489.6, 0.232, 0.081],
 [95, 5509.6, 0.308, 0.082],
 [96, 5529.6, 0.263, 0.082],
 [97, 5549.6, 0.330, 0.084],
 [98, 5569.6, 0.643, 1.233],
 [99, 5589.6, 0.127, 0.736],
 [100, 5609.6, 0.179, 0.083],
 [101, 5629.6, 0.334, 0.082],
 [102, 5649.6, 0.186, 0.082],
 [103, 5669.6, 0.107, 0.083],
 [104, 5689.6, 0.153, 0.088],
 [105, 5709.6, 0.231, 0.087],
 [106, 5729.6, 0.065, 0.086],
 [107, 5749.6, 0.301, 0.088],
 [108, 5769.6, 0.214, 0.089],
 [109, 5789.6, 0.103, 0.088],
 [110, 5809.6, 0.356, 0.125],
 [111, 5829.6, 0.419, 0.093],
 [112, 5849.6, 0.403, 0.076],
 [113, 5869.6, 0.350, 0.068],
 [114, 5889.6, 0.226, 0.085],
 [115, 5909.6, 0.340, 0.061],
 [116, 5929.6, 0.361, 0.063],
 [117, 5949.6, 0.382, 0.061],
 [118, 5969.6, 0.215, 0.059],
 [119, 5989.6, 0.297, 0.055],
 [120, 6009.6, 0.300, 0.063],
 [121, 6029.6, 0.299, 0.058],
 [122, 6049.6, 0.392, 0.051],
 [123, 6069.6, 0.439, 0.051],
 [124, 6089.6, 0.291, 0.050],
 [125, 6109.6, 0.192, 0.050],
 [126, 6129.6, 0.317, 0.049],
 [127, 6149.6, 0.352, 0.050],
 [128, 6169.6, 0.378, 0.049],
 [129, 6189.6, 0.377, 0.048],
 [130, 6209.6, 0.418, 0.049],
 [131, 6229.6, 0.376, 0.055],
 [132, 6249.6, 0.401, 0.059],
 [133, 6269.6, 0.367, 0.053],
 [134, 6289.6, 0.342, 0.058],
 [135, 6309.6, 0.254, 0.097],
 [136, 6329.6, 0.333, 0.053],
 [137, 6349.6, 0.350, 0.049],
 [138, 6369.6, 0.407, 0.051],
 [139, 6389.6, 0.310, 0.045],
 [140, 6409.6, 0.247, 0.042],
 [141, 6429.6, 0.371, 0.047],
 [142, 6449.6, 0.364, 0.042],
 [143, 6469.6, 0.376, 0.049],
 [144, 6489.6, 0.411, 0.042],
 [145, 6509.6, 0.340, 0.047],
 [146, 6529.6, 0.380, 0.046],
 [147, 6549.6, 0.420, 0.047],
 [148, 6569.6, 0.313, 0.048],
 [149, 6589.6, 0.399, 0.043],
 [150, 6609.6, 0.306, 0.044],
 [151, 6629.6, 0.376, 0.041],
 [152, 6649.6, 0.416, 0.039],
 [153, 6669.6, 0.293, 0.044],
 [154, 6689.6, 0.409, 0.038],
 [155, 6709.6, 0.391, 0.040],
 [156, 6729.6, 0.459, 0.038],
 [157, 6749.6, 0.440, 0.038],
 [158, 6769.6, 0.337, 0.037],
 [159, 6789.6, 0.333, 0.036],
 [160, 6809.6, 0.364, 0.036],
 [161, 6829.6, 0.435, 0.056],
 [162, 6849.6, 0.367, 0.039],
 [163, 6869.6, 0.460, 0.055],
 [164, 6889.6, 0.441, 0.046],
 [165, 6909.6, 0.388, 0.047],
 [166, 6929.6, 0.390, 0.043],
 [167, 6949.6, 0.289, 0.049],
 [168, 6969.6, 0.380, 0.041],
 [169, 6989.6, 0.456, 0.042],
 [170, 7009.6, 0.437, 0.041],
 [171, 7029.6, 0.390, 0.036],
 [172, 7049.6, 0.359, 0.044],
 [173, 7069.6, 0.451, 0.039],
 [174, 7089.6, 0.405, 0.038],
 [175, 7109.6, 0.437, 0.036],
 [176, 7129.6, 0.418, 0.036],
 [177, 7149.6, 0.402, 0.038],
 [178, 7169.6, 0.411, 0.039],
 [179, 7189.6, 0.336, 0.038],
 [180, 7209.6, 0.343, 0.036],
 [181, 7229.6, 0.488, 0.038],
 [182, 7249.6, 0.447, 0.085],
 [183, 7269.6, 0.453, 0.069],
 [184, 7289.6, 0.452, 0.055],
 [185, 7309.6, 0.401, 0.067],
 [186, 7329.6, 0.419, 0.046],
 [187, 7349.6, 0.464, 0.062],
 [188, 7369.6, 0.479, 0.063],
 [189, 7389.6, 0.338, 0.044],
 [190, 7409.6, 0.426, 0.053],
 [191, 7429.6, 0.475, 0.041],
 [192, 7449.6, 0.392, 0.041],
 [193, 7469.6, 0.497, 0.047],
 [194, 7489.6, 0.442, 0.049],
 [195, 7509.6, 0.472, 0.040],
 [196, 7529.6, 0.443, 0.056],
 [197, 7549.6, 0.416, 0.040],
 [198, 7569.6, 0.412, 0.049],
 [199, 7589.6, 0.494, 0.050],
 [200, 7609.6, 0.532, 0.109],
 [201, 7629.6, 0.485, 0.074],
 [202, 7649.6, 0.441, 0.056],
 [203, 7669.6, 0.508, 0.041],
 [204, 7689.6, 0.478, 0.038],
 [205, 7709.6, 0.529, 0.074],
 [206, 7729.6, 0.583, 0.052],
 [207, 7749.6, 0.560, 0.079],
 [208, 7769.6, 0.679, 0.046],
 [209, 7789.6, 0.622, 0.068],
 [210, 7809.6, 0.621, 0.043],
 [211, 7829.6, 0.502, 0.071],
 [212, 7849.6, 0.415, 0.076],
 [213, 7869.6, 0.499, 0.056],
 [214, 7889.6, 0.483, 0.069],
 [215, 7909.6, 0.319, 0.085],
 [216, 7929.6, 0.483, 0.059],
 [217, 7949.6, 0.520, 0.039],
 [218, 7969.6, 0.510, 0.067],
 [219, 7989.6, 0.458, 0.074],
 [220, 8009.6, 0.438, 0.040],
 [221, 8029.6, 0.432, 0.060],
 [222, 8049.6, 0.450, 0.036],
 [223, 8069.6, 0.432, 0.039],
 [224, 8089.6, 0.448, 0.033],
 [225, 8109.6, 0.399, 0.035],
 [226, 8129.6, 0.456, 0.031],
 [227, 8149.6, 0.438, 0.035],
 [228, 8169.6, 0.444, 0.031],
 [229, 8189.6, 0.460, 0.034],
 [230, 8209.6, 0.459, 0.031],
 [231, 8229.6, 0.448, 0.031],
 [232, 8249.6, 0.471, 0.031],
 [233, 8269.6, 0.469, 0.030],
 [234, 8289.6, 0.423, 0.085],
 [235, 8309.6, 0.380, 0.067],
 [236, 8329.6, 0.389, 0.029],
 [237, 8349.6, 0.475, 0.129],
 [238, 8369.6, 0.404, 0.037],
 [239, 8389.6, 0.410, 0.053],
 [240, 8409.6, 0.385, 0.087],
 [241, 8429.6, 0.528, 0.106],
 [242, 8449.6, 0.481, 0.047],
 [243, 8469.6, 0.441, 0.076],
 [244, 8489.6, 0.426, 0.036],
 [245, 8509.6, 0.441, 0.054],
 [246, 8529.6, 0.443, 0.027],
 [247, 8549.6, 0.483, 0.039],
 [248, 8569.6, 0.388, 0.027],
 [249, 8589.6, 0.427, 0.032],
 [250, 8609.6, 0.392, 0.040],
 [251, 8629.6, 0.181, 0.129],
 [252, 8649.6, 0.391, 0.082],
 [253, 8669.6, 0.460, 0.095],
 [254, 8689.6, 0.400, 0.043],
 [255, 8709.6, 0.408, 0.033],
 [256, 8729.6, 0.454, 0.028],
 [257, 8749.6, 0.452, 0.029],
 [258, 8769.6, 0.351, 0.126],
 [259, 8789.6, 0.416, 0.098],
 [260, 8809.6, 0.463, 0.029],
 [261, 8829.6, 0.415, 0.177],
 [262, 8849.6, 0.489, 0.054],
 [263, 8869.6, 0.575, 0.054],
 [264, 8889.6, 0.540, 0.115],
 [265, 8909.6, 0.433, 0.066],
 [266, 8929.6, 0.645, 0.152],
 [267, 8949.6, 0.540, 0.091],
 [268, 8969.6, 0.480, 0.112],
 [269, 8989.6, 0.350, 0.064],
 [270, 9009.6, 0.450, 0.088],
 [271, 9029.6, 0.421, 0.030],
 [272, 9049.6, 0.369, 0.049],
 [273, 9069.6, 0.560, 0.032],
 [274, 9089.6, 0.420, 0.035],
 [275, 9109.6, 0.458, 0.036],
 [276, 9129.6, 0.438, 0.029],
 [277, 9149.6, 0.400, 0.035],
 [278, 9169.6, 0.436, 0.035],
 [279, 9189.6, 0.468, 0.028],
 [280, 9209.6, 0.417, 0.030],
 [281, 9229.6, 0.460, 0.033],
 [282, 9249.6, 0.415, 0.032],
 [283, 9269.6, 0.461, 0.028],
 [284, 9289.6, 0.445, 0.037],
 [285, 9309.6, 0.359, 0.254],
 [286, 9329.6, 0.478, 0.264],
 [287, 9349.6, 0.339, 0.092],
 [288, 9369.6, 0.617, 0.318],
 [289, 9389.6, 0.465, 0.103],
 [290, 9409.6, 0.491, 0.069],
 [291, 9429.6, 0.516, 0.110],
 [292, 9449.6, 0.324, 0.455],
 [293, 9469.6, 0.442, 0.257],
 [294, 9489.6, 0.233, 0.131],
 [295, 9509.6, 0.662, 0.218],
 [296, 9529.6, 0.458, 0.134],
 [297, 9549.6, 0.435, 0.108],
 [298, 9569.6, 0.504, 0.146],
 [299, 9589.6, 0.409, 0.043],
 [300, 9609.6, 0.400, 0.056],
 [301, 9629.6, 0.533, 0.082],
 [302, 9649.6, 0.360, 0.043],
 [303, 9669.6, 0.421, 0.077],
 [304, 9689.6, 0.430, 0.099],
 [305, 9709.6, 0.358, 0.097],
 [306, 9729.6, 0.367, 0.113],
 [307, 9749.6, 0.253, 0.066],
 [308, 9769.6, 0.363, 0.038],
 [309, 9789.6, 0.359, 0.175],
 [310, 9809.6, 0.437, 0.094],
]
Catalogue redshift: 0.19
